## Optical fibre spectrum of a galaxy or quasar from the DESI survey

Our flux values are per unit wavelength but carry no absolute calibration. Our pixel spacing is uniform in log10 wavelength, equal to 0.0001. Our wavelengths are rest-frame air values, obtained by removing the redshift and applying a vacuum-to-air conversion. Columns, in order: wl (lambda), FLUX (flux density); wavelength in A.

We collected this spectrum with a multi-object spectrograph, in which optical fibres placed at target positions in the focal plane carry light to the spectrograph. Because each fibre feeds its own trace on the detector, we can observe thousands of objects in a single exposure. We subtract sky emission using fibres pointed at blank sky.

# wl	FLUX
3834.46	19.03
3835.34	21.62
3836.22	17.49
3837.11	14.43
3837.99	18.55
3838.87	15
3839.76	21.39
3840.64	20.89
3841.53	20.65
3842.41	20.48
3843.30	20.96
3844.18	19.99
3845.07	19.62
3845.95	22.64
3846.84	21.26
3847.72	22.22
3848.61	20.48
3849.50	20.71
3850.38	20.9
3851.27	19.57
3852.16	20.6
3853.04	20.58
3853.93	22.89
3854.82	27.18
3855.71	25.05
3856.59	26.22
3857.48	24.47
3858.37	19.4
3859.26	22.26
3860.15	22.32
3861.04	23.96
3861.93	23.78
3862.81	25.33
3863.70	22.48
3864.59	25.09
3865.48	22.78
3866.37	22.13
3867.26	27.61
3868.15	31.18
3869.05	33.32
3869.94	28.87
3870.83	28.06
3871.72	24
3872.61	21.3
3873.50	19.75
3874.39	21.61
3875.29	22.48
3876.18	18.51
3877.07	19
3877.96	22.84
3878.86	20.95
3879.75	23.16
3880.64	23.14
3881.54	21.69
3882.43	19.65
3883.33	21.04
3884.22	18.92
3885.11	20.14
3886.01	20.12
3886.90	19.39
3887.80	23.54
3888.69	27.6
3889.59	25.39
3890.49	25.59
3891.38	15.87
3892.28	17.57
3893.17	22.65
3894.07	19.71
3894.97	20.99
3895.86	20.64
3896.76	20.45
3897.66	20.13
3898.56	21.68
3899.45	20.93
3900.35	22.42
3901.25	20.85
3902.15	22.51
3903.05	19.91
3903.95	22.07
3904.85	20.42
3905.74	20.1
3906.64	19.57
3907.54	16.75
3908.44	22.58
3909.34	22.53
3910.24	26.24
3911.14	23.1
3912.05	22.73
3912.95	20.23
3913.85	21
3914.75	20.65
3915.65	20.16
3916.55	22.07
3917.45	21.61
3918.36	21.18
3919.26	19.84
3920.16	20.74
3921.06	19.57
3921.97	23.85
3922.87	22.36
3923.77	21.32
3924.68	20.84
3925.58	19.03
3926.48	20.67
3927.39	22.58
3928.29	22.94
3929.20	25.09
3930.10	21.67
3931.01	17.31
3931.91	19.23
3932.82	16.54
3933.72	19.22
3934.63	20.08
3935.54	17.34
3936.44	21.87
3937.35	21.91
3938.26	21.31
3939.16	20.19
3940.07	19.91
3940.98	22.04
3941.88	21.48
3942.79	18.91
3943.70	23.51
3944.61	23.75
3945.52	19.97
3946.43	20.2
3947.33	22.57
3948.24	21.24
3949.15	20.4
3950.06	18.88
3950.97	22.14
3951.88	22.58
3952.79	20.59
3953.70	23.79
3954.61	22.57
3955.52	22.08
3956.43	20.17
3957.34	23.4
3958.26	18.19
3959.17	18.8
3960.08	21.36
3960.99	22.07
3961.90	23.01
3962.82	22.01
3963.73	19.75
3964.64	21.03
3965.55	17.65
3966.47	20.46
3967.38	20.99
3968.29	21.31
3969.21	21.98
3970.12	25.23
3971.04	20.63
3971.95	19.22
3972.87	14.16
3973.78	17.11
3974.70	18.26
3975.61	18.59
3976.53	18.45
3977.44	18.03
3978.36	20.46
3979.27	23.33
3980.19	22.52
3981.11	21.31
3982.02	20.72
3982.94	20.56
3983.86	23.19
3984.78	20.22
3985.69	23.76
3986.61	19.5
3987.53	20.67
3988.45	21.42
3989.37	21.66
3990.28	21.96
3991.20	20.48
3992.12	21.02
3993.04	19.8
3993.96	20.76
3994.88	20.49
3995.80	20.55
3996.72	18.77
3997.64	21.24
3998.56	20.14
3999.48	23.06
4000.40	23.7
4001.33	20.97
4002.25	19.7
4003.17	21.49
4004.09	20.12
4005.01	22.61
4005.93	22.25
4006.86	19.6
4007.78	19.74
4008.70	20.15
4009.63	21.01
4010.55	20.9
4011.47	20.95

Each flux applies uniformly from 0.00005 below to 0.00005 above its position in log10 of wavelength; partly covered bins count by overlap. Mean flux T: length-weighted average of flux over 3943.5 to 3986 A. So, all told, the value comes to 20.9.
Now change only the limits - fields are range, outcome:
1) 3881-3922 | 21.2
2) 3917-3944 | 20.8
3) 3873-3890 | 21.5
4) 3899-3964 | 21.1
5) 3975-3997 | 20.8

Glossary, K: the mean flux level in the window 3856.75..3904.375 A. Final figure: 22.5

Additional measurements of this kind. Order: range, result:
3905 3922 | 21.2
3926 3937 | 20.4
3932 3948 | 20.6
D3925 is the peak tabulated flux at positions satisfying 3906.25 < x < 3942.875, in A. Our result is 26.24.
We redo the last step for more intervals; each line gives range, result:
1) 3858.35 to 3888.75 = 33.32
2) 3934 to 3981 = 25.23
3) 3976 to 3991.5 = 23.76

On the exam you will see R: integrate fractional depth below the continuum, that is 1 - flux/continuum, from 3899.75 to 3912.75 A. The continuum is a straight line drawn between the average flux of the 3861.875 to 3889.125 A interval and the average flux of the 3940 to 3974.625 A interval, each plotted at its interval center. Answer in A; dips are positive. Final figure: 0.5 A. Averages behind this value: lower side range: 23.2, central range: 21.5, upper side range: 20.9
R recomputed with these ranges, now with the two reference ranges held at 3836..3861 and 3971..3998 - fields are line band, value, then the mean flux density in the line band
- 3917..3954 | -0.7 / 21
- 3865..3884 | -2.3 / 23.4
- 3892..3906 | -0.1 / 20.9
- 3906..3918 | -0.4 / 21.4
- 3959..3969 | -0.2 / 20.9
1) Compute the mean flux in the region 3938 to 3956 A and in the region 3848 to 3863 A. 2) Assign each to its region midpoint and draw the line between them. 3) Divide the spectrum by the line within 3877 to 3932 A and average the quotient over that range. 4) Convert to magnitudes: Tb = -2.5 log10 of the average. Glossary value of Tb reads 0.03 mag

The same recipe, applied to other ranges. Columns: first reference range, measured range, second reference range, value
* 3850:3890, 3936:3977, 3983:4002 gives 0.05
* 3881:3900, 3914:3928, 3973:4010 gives -0.01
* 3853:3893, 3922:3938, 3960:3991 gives 0.05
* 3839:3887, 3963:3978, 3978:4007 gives 0.10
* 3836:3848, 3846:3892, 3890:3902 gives -0.13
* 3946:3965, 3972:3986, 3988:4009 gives 0.06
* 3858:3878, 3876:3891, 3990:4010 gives 0.08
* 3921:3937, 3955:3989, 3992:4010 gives 0.01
